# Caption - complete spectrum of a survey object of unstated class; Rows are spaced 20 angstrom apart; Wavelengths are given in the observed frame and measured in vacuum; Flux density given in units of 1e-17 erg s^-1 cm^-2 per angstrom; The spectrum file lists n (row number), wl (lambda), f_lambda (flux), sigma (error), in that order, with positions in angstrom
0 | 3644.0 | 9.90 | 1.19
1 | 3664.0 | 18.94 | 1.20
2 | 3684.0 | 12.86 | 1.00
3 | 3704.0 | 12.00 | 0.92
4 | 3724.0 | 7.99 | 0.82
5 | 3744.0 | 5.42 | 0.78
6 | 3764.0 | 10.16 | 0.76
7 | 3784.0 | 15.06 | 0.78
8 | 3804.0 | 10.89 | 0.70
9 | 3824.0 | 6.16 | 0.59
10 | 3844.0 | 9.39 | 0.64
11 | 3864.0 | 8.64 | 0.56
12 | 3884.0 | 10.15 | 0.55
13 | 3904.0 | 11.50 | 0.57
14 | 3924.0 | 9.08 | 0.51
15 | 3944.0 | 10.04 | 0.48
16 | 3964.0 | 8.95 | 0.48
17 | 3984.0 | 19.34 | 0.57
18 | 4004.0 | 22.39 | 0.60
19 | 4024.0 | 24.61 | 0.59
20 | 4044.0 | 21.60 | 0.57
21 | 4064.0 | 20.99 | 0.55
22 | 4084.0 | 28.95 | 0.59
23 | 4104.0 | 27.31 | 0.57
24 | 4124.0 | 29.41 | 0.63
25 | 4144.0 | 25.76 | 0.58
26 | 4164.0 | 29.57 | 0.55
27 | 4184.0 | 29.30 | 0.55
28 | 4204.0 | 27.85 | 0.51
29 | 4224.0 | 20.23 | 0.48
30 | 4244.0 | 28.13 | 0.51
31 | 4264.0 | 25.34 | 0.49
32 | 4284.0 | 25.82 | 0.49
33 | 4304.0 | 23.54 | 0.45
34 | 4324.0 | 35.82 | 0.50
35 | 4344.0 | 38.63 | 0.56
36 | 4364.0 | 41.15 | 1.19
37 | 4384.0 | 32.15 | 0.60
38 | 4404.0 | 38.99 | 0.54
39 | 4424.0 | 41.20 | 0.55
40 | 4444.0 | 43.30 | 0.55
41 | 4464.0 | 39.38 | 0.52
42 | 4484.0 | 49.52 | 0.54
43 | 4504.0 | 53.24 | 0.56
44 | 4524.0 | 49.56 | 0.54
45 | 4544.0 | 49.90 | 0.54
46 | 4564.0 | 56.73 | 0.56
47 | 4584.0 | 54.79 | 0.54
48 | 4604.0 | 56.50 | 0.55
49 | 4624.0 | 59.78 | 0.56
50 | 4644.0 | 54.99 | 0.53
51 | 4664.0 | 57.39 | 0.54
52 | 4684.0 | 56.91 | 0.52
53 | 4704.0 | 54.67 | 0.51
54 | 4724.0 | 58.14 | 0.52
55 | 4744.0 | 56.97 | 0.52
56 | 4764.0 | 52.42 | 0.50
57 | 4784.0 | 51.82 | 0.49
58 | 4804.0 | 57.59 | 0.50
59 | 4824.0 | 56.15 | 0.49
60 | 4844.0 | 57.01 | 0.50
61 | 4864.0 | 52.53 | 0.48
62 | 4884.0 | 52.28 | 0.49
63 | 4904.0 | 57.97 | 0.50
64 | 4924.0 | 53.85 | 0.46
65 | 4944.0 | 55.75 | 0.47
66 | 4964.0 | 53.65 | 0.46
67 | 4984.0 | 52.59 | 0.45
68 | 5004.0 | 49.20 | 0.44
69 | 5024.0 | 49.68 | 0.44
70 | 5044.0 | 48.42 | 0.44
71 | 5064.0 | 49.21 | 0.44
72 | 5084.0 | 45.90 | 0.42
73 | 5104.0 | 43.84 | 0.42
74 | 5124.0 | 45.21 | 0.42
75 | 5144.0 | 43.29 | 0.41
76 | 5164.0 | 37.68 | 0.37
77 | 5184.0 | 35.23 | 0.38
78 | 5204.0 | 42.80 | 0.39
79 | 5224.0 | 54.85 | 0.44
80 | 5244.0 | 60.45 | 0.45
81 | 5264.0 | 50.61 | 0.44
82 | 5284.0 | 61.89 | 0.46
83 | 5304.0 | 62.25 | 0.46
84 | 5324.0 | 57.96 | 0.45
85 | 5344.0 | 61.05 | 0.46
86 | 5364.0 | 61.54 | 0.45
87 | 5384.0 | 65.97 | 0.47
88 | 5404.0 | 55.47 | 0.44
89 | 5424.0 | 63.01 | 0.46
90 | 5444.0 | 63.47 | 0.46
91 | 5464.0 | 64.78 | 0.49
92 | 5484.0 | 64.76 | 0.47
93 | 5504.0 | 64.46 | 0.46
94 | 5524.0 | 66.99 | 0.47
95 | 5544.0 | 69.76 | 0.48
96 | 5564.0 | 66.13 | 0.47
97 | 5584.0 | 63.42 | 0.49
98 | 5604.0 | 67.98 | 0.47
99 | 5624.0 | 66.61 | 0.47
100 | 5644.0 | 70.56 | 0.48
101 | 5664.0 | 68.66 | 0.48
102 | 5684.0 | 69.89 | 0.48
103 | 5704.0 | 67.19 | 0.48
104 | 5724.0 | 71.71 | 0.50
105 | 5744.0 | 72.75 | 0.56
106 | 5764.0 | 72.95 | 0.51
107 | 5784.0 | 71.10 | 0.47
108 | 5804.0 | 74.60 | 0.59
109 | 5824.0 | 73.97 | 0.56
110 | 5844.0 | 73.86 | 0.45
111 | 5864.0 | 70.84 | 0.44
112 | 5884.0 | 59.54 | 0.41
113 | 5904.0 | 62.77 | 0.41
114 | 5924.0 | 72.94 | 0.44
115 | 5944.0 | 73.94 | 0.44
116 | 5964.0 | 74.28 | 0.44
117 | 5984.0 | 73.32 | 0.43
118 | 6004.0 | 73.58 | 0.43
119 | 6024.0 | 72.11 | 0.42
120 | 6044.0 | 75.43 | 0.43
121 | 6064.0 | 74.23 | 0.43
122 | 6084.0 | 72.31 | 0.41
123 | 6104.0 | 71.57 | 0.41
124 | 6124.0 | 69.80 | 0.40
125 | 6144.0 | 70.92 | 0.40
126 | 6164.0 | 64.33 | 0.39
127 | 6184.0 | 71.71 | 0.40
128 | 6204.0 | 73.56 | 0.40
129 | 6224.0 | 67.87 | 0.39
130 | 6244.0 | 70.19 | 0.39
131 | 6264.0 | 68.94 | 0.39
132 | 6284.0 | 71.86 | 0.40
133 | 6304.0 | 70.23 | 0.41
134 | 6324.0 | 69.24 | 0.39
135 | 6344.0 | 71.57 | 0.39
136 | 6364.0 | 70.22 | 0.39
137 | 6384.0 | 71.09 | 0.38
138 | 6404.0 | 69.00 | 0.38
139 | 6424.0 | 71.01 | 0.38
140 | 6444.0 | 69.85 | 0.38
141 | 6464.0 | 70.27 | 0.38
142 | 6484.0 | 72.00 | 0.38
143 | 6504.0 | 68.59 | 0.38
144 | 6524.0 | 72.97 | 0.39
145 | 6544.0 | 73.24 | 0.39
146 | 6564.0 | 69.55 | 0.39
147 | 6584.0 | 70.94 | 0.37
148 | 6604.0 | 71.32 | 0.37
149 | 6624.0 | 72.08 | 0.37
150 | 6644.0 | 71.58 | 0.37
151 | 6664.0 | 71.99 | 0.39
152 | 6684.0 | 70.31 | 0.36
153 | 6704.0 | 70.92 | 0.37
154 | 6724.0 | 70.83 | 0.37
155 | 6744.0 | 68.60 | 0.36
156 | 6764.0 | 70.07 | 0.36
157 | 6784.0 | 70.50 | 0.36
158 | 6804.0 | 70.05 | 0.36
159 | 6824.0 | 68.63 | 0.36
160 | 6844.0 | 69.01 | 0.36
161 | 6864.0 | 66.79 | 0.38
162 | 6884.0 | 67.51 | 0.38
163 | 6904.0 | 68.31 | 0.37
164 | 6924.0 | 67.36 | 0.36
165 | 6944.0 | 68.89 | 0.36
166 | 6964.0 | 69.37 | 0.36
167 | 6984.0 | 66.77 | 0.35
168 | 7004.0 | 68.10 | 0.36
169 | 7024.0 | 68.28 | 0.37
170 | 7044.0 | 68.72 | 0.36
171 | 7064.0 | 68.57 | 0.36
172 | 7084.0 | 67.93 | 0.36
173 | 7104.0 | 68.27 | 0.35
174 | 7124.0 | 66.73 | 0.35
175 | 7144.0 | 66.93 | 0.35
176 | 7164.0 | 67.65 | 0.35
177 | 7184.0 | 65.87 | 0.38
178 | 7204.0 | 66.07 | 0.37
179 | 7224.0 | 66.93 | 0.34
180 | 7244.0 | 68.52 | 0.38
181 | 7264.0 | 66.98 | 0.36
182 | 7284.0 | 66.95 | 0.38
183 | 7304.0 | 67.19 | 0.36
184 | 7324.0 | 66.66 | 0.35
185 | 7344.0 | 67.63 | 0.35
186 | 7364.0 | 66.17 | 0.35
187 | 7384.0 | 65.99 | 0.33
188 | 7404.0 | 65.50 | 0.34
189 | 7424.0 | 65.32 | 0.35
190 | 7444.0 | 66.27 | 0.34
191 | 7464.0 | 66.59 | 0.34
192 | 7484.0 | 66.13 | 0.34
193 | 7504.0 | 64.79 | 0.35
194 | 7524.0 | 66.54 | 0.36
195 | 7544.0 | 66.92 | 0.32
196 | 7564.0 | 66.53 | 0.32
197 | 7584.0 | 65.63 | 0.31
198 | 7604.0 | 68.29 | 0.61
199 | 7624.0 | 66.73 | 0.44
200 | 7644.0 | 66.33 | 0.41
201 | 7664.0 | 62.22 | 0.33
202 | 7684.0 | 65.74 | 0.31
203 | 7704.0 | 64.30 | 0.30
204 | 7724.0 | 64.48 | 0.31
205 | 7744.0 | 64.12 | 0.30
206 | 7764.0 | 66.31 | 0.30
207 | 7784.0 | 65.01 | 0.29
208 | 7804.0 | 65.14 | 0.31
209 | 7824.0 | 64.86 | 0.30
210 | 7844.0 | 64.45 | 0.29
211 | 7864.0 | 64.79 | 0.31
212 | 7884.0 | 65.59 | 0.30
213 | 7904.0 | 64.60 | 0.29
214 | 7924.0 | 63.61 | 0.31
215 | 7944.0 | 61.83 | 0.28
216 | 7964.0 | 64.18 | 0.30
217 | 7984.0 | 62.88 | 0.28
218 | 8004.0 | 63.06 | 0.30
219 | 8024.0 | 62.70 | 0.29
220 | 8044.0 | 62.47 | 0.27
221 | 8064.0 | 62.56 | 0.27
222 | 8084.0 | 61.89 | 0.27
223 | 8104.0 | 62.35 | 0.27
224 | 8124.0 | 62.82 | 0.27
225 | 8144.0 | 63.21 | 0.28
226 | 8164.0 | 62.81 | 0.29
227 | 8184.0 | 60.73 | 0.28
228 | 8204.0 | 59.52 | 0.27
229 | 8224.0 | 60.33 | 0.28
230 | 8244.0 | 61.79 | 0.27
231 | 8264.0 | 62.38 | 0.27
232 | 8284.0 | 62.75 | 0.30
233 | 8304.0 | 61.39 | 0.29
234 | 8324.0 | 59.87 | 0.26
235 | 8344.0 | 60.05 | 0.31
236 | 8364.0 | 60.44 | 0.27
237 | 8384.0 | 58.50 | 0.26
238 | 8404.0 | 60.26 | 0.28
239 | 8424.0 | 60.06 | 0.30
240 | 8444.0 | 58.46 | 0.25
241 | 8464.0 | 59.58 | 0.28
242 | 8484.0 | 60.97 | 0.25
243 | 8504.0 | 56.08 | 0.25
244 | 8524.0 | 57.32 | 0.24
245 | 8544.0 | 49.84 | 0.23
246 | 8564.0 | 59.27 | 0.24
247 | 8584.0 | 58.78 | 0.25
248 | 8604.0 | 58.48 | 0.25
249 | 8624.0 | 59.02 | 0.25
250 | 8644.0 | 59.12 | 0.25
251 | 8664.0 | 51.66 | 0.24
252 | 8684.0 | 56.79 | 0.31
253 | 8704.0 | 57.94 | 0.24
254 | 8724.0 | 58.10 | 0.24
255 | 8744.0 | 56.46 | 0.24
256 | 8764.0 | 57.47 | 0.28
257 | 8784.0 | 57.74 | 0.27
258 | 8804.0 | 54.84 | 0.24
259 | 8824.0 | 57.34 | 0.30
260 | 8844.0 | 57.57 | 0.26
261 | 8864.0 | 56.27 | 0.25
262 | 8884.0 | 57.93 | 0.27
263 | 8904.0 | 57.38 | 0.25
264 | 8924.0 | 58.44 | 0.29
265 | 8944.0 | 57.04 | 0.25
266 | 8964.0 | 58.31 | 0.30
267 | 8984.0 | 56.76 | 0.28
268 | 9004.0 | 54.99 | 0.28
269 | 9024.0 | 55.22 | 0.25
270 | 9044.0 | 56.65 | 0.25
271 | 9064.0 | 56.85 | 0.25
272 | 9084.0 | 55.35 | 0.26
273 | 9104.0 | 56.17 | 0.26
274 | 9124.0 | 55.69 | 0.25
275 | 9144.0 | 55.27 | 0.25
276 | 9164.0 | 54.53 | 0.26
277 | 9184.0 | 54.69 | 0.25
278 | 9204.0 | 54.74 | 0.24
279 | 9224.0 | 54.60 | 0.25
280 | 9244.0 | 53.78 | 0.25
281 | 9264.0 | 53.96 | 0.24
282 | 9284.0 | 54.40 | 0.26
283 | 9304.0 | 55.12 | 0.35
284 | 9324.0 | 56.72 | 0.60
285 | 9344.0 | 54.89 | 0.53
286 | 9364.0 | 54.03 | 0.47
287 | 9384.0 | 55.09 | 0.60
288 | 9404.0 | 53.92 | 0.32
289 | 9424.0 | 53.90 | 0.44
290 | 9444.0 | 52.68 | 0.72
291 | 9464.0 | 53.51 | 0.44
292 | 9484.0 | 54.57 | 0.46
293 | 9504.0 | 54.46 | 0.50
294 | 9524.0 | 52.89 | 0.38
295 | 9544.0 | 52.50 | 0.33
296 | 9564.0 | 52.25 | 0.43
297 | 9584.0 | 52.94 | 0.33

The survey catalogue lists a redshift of 0.000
